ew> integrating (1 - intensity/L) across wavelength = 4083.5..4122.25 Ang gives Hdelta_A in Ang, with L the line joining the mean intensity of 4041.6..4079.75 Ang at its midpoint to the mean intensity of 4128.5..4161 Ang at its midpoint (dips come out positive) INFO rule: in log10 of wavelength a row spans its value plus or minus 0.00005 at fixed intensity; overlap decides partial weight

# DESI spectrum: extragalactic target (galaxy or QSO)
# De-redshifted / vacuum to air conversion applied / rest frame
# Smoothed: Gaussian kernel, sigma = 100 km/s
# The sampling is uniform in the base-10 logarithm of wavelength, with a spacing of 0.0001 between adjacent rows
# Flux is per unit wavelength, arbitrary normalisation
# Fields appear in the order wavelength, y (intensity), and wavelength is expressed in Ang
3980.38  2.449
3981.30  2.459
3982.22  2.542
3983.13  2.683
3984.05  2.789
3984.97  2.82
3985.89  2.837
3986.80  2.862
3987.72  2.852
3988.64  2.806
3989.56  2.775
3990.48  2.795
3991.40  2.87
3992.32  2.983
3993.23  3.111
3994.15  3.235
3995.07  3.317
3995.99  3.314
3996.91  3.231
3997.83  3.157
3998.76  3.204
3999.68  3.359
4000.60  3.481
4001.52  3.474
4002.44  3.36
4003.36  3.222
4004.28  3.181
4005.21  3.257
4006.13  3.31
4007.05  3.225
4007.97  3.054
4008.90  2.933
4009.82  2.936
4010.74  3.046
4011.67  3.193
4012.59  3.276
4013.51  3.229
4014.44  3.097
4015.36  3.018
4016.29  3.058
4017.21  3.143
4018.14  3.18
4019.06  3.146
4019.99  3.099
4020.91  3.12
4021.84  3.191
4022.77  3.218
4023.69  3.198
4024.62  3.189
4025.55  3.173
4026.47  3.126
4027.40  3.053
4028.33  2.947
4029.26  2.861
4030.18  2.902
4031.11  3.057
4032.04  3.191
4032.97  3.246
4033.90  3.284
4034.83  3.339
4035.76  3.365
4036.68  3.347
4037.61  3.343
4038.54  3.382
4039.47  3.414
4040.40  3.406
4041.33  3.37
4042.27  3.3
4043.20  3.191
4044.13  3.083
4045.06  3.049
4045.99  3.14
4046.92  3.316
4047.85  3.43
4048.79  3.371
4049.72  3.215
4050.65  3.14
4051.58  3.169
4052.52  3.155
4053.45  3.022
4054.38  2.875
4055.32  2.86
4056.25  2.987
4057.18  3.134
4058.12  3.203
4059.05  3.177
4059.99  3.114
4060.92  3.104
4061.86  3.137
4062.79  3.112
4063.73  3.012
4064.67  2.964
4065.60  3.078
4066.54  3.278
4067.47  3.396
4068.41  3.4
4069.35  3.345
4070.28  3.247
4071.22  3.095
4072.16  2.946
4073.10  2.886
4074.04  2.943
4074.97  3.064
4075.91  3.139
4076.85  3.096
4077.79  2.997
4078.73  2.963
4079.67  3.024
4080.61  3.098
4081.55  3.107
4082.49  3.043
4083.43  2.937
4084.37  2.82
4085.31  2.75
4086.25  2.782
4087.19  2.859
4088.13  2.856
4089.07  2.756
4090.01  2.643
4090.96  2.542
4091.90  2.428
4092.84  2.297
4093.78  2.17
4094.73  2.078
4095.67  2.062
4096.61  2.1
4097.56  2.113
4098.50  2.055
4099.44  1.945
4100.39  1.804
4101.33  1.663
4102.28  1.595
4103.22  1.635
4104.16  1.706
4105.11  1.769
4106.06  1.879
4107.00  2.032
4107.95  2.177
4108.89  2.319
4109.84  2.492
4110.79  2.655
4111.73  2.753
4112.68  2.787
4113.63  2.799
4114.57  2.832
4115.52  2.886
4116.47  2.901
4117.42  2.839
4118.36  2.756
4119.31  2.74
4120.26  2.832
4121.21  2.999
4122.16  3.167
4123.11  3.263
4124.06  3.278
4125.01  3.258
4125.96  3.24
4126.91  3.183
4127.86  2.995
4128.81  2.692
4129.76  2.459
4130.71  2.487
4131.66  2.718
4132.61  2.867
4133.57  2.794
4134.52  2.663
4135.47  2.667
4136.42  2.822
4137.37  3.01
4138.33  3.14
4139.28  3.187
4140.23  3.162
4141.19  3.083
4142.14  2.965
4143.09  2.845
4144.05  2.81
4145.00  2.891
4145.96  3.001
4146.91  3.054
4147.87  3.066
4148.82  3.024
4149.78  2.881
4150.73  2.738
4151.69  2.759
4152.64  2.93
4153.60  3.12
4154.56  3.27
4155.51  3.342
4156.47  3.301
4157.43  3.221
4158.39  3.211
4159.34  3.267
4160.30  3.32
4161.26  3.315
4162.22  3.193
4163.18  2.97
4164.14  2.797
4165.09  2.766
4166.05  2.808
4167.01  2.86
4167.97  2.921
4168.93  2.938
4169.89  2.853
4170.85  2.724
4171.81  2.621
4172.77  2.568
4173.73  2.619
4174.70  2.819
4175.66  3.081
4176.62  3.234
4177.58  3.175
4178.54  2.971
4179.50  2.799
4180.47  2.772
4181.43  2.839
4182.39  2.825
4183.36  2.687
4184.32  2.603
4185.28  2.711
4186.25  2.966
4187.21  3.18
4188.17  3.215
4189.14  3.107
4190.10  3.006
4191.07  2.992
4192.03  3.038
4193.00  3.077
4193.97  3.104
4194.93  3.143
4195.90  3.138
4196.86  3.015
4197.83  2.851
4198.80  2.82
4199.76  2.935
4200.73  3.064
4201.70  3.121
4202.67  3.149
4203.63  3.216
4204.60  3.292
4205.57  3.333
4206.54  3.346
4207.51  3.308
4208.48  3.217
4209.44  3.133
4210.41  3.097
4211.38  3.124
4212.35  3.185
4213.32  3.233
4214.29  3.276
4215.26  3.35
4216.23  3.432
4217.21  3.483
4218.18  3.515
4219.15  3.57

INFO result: 8.0 Ang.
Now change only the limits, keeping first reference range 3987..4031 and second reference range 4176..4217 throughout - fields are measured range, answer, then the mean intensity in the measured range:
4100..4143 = 5.90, 2.67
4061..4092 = 1.06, 3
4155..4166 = -0.20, 3.14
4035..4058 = -0.73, 3.21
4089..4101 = 3.47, 2.21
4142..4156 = 0.49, 2.98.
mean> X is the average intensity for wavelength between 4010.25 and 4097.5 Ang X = 3.04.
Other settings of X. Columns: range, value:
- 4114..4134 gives 2.91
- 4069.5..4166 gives 2.77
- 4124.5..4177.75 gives 2.96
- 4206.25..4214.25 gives 3.21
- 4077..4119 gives 2.48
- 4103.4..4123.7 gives 2.59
